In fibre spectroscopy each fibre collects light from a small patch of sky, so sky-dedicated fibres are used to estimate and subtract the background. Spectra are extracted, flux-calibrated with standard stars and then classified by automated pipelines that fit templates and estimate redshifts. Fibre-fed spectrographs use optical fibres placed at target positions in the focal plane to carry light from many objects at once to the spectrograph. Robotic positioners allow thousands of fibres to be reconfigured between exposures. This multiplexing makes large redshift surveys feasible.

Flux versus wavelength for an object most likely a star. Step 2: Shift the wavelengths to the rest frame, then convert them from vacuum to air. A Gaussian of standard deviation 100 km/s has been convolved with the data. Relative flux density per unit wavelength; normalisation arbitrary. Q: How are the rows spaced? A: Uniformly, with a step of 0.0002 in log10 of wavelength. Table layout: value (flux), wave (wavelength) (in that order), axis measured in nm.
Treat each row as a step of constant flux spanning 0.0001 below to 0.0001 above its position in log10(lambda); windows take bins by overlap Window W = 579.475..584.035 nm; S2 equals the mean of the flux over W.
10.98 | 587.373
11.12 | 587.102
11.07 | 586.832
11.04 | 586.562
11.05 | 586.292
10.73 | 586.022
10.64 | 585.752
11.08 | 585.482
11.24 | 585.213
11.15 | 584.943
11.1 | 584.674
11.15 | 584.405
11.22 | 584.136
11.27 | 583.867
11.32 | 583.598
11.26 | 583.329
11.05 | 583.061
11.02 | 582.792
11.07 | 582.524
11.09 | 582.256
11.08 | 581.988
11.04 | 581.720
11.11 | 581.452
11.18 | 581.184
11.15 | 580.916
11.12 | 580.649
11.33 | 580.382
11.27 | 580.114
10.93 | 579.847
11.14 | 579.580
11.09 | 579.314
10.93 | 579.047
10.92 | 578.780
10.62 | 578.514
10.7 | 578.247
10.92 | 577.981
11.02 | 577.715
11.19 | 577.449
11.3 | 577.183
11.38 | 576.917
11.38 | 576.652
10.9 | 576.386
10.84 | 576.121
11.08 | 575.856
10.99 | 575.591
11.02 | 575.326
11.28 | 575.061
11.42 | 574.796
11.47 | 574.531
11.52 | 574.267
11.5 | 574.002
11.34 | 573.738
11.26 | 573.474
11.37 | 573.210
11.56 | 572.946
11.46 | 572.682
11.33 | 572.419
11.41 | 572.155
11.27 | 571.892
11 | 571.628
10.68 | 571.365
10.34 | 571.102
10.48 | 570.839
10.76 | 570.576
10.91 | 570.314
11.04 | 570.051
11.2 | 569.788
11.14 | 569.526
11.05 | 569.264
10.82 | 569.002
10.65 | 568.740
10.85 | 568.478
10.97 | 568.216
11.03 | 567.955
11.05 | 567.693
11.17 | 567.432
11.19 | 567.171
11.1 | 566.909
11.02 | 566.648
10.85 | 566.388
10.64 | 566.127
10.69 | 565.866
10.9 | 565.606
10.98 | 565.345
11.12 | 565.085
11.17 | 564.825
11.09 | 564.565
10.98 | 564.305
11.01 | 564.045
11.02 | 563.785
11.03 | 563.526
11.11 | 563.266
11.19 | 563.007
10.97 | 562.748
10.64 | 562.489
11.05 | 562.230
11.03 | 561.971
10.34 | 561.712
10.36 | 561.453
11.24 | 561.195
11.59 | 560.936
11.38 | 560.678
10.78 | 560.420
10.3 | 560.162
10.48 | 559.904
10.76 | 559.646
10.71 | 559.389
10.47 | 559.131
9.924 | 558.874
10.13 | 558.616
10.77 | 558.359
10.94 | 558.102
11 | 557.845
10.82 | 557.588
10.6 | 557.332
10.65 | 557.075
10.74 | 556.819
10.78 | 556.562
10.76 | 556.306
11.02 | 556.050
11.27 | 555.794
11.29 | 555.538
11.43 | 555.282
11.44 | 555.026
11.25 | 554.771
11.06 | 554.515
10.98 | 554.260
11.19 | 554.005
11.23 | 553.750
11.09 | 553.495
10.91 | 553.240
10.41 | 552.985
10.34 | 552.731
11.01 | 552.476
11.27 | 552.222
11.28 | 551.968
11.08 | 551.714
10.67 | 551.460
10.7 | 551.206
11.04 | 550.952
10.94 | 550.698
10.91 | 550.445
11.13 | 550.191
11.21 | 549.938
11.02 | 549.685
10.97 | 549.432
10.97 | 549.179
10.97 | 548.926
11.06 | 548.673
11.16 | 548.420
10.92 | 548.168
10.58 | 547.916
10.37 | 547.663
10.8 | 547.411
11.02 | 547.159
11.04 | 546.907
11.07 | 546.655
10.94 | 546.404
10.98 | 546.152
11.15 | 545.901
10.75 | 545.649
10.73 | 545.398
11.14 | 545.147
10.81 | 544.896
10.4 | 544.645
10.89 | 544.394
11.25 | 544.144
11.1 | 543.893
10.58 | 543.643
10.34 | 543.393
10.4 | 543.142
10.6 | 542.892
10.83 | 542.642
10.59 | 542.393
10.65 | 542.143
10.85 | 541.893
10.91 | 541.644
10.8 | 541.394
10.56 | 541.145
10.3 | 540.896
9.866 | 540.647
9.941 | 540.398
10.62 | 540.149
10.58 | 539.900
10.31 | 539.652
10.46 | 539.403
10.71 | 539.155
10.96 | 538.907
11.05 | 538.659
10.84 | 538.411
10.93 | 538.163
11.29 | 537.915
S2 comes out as 11.1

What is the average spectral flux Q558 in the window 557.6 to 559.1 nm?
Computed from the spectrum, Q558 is 10.6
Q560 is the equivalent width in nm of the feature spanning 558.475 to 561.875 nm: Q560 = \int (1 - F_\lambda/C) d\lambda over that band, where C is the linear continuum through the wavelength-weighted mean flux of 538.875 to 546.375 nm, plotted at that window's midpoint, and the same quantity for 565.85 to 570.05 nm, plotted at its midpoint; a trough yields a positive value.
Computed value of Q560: 0.07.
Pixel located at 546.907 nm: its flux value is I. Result 11.04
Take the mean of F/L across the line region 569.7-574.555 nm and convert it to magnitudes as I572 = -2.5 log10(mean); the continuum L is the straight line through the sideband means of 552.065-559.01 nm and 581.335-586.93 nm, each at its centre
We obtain -0.01 mag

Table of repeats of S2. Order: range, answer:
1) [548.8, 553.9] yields 11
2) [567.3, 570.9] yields 10.9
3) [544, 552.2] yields 10.9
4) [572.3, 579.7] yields 11.2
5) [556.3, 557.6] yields 10.7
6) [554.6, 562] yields 10.8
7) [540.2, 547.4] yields 10.7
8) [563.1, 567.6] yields 11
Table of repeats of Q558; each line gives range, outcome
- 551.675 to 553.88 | 11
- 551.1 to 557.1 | 11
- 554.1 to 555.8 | 11.2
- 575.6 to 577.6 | 11.1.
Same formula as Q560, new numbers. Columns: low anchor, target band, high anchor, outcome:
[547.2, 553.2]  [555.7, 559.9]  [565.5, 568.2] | 0.09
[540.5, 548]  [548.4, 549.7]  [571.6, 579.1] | -0.02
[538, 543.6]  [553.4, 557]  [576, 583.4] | -0.11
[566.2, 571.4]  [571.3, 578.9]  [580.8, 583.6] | -0.12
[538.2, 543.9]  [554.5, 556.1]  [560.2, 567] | -0.07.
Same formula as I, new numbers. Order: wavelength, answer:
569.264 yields 11.05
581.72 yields 11.04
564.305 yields 10.98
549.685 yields 11.02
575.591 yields 10.99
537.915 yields 11.29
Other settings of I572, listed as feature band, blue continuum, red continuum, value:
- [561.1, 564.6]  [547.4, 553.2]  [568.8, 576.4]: 0.01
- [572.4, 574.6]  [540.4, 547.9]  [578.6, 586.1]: -0.04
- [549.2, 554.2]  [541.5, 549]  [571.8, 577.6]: 0.00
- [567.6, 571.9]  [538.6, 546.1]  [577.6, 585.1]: 0.01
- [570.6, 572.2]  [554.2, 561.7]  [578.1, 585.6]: 0.02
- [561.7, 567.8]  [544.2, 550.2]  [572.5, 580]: 0.01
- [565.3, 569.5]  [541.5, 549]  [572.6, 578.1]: 0.02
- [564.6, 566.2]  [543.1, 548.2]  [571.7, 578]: 0.02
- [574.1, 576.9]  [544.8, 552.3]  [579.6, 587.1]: -0.01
